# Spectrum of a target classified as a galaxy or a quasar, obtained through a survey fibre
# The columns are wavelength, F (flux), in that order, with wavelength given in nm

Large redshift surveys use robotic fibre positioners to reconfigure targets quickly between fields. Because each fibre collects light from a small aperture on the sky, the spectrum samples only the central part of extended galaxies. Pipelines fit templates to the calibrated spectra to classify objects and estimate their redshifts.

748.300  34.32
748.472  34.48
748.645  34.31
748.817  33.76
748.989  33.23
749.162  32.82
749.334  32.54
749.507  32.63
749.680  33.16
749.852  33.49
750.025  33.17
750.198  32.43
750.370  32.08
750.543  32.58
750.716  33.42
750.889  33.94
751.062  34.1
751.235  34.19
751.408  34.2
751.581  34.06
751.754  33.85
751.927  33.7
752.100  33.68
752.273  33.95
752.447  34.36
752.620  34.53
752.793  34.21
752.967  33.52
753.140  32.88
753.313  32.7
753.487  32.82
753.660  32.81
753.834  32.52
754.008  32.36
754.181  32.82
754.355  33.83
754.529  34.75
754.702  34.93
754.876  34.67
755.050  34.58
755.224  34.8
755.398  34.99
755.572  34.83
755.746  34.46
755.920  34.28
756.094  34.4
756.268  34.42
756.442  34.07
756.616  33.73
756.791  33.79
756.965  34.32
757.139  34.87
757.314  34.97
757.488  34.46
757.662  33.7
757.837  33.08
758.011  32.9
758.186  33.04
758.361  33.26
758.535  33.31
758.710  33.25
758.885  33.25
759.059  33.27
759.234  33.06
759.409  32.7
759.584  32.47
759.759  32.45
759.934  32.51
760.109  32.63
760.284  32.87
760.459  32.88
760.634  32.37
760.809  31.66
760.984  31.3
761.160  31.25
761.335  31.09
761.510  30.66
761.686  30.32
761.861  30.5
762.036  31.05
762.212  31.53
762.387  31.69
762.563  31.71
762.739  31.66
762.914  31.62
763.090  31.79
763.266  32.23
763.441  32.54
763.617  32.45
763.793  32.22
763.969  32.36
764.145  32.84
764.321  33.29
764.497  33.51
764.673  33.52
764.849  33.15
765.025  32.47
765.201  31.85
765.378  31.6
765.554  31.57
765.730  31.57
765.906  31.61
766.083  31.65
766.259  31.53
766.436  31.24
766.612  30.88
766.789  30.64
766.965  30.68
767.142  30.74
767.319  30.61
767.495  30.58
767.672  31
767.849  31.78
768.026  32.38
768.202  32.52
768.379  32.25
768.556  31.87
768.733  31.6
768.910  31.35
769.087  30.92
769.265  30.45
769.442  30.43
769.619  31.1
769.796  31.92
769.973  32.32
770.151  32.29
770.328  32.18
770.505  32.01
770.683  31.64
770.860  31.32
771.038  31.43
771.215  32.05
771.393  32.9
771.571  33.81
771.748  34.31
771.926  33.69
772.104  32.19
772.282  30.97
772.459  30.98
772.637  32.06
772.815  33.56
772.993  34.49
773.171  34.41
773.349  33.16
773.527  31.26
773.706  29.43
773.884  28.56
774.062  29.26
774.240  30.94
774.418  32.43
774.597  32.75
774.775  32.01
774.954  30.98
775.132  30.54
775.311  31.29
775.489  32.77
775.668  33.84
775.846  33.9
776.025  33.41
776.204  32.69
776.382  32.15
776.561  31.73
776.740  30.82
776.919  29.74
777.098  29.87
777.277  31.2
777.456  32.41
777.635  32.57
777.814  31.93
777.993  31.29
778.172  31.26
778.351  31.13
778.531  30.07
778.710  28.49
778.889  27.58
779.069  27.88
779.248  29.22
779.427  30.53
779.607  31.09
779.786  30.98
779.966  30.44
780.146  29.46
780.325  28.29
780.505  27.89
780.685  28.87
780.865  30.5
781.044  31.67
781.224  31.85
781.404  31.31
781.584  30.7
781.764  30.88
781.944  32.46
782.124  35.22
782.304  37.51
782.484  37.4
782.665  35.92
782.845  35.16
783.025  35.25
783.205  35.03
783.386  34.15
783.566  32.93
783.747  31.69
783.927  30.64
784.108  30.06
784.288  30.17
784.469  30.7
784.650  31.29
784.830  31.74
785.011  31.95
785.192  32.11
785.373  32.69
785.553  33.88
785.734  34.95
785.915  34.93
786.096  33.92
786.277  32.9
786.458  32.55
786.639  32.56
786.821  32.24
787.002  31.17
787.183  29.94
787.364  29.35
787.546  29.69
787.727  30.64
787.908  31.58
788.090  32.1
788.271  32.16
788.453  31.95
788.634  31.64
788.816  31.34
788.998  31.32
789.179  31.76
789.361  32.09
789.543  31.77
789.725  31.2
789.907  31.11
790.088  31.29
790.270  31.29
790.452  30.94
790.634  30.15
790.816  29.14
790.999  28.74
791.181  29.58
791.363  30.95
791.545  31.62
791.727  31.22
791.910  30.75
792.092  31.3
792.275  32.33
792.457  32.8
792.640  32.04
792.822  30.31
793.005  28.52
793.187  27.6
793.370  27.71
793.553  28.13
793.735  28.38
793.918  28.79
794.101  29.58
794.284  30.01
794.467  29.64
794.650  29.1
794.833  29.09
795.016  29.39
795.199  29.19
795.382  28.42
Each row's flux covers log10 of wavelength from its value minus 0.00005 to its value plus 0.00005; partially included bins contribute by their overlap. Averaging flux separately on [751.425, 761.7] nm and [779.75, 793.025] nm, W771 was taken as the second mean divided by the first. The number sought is 0.95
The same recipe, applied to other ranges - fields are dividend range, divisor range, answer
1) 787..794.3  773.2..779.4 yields 0.98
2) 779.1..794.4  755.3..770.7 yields 0.97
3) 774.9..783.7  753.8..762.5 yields 0.96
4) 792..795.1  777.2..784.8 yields 0.94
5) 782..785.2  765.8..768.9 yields 1.06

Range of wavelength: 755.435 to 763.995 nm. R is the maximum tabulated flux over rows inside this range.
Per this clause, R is 34.97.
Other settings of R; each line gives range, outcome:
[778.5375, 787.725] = 37.51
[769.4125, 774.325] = 34.49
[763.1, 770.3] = 33.52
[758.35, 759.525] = 33.31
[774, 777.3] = 33.9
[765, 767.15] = 32.47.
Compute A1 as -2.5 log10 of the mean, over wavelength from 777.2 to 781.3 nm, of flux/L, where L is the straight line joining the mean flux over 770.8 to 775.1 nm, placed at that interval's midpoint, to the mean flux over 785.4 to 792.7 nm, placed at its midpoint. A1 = 0.055 mag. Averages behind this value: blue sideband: 32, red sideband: 31.6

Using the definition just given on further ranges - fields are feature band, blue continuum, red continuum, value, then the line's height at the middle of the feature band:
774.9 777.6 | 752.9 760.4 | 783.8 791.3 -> 0.01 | 32.3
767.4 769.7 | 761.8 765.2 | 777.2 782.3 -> 0.01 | 31.8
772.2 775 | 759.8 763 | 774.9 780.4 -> -0.02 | 31.1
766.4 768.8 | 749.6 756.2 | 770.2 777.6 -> 0.04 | 32.5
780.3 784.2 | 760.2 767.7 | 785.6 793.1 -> -0.04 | 31.5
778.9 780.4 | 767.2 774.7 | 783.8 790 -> 0.08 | 31.8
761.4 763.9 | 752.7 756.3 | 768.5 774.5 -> 0.05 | 32.9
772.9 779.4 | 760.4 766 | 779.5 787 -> 0.03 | 32.2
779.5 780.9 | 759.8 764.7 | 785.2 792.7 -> 0.07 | 31.7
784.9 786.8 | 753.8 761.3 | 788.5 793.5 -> -0.07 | 31.2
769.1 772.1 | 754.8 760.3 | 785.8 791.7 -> 0.02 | 32.7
